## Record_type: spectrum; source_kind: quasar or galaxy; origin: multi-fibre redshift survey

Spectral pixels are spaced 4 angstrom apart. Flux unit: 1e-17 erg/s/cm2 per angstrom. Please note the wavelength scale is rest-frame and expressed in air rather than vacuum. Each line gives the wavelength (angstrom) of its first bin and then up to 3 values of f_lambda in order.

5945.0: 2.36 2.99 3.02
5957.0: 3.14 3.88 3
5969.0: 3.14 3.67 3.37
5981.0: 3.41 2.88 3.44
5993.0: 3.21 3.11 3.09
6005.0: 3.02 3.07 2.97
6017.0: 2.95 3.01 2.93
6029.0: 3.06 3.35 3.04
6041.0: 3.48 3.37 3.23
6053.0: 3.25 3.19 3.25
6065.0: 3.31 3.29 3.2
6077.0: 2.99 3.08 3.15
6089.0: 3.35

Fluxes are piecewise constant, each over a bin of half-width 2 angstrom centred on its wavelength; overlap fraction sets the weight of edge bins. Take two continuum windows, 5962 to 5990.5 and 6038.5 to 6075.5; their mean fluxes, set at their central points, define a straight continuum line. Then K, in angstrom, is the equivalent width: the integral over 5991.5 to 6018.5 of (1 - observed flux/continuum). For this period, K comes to 1.9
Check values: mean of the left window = 3.29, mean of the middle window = 3.06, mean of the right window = 3.28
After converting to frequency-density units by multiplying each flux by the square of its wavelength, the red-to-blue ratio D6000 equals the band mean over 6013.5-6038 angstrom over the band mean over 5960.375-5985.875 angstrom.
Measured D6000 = 0.93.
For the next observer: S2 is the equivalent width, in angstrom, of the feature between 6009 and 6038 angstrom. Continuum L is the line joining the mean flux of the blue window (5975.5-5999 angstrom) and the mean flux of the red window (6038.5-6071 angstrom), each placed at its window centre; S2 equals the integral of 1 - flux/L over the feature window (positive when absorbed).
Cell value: 1.9 angstrom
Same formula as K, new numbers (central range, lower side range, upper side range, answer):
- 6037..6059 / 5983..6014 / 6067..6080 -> -1.01 angstrom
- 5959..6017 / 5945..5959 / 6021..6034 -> -4.09 angstrom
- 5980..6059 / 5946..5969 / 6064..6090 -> 0.63 angstrom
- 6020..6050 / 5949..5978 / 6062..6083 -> 0.27 angstrom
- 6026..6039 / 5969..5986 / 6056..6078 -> 0.51 angstrom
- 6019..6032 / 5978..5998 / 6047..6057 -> 0.81 angstrom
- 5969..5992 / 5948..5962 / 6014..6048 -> -0.90 angstrom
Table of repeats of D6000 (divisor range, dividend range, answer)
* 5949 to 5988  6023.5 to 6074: 1.02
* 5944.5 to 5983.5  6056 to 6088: 1.02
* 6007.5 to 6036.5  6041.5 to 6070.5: 1.09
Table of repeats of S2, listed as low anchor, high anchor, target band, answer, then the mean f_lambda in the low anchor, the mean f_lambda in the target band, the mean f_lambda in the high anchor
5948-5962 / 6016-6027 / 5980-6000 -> -0.66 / 3.23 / 3.19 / 2.96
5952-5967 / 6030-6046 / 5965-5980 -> -0.29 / 3.28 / 3.34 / 3.29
